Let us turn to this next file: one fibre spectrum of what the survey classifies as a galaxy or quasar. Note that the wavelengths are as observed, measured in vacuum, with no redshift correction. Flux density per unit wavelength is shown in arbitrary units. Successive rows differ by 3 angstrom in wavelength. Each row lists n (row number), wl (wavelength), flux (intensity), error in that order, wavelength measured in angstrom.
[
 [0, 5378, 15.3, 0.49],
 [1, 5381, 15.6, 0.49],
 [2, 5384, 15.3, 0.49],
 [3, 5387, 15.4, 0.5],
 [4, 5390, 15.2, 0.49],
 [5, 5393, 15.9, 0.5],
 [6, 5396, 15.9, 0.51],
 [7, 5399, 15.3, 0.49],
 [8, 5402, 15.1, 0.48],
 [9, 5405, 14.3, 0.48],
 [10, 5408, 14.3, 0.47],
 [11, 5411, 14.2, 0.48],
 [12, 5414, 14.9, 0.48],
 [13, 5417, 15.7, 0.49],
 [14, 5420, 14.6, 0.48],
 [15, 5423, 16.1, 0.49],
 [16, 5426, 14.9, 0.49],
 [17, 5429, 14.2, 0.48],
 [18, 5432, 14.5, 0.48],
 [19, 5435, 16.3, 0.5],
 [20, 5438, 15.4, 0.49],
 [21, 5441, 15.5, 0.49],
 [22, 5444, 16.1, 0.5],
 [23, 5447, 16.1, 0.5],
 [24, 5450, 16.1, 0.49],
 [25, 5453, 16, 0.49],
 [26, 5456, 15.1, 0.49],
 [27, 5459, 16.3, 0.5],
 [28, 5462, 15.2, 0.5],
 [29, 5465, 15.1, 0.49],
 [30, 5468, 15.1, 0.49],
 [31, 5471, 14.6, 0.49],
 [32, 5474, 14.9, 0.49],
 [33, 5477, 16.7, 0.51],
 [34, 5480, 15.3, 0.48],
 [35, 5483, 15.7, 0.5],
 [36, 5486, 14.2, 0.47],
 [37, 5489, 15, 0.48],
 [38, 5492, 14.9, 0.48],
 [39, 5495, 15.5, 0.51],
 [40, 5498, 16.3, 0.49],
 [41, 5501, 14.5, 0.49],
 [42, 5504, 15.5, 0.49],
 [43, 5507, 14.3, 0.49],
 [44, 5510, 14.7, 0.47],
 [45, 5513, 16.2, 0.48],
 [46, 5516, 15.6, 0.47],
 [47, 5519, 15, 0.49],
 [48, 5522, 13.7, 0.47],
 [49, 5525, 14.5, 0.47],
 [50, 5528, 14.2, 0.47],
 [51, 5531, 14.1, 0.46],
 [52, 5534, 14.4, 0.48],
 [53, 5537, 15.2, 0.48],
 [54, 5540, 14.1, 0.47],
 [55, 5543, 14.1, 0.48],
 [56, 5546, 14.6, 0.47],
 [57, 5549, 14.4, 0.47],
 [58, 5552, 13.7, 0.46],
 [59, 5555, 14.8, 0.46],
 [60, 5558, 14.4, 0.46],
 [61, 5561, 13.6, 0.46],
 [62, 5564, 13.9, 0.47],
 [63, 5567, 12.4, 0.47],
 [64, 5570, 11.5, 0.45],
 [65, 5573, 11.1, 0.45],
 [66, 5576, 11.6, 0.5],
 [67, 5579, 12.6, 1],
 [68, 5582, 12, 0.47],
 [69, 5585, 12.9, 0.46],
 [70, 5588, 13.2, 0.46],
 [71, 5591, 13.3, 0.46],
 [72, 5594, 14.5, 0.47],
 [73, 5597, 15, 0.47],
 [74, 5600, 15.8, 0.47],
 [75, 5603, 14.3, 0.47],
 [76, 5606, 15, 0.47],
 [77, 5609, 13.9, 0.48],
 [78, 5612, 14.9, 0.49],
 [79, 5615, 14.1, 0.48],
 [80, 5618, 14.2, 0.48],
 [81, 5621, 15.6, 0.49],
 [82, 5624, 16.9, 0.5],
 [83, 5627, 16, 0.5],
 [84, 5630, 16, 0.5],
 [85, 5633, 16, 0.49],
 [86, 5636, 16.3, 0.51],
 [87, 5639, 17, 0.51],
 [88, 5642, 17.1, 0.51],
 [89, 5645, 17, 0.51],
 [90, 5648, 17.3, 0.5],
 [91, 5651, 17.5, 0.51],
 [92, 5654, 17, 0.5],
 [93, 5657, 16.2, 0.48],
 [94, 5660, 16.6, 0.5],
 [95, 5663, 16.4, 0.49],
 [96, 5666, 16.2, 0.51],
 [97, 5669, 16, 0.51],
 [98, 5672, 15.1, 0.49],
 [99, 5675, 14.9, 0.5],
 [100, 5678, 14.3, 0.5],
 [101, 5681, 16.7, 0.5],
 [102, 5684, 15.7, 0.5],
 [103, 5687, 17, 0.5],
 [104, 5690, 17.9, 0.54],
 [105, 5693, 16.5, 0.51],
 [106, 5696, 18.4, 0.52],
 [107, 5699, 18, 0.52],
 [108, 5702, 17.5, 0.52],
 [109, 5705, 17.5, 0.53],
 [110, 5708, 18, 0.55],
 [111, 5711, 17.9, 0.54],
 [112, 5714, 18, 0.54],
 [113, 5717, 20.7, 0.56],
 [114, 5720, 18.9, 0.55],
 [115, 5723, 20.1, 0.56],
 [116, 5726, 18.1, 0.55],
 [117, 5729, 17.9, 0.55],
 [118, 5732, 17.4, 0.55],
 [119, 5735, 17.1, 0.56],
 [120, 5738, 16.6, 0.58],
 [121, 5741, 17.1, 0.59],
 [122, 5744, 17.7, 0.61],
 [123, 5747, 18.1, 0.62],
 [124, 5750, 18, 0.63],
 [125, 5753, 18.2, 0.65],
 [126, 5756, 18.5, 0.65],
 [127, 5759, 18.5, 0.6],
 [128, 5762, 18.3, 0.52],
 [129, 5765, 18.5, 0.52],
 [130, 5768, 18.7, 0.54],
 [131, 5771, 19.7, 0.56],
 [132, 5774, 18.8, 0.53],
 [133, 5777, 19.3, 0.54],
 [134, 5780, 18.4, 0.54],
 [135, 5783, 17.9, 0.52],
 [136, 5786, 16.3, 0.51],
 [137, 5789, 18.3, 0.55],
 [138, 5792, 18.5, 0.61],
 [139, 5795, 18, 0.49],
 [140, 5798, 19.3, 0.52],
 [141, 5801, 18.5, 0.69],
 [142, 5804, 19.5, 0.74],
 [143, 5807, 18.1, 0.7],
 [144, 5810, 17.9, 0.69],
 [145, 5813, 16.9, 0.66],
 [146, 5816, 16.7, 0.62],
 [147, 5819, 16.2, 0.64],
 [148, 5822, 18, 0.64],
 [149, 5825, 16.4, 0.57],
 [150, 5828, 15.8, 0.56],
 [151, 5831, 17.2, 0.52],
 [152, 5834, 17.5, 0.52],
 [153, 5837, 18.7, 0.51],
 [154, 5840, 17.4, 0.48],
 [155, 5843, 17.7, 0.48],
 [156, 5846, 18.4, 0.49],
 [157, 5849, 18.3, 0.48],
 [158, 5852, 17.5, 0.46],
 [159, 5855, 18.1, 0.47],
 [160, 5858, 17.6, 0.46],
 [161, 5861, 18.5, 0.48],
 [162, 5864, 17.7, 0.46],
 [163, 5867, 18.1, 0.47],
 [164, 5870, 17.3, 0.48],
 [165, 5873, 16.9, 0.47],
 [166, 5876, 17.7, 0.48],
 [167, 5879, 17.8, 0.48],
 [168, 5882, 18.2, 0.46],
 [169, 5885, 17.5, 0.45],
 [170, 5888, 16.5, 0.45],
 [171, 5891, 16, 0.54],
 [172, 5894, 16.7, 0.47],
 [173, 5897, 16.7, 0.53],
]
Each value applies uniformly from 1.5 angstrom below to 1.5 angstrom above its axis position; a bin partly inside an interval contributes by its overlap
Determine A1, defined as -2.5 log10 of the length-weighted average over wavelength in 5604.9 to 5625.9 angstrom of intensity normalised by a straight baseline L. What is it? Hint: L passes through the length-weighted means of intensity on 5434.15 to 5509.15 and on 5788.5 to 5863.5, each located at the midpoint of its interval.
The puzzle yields 0.098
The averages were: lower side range 15.4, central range 15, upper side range 17.8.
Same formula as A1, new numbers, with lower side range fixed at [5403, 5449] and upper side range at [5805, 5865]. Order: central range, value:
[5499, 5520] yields 0.03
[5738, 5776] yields -0.07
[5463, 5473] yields 0.03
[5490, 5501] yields 0.01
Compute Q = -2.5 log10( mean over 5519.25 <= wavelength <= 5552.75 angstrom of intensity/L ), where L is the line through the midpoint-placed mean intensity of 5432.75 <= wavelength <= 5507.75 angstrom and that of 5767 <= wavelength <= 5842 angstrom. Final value 0.115 mag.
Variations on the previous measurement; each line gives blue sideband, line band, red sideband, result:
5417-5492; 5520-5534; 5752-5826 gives 0.13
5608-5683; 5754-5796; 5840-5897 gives -0.09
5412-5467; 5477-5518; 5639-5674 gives 0.03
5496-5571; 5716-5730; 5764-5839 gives -0.13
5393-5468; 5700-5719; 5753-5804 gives -0.02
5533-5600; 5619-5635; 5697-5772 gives -0.06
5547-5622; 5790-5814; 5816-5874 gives -0.09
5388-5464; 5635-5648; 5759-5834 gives 0.00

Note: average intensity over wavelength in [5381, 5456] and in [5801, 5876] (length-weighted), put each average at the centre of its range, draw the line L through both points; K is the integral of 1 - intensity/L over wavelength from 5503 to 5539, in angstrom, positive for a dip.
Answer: 2.5 angstrom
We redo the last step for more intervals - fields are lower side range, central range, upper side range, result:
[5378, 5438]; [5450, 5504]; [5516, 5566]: -2.3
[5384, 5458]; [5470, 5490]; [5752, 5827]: 0.7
